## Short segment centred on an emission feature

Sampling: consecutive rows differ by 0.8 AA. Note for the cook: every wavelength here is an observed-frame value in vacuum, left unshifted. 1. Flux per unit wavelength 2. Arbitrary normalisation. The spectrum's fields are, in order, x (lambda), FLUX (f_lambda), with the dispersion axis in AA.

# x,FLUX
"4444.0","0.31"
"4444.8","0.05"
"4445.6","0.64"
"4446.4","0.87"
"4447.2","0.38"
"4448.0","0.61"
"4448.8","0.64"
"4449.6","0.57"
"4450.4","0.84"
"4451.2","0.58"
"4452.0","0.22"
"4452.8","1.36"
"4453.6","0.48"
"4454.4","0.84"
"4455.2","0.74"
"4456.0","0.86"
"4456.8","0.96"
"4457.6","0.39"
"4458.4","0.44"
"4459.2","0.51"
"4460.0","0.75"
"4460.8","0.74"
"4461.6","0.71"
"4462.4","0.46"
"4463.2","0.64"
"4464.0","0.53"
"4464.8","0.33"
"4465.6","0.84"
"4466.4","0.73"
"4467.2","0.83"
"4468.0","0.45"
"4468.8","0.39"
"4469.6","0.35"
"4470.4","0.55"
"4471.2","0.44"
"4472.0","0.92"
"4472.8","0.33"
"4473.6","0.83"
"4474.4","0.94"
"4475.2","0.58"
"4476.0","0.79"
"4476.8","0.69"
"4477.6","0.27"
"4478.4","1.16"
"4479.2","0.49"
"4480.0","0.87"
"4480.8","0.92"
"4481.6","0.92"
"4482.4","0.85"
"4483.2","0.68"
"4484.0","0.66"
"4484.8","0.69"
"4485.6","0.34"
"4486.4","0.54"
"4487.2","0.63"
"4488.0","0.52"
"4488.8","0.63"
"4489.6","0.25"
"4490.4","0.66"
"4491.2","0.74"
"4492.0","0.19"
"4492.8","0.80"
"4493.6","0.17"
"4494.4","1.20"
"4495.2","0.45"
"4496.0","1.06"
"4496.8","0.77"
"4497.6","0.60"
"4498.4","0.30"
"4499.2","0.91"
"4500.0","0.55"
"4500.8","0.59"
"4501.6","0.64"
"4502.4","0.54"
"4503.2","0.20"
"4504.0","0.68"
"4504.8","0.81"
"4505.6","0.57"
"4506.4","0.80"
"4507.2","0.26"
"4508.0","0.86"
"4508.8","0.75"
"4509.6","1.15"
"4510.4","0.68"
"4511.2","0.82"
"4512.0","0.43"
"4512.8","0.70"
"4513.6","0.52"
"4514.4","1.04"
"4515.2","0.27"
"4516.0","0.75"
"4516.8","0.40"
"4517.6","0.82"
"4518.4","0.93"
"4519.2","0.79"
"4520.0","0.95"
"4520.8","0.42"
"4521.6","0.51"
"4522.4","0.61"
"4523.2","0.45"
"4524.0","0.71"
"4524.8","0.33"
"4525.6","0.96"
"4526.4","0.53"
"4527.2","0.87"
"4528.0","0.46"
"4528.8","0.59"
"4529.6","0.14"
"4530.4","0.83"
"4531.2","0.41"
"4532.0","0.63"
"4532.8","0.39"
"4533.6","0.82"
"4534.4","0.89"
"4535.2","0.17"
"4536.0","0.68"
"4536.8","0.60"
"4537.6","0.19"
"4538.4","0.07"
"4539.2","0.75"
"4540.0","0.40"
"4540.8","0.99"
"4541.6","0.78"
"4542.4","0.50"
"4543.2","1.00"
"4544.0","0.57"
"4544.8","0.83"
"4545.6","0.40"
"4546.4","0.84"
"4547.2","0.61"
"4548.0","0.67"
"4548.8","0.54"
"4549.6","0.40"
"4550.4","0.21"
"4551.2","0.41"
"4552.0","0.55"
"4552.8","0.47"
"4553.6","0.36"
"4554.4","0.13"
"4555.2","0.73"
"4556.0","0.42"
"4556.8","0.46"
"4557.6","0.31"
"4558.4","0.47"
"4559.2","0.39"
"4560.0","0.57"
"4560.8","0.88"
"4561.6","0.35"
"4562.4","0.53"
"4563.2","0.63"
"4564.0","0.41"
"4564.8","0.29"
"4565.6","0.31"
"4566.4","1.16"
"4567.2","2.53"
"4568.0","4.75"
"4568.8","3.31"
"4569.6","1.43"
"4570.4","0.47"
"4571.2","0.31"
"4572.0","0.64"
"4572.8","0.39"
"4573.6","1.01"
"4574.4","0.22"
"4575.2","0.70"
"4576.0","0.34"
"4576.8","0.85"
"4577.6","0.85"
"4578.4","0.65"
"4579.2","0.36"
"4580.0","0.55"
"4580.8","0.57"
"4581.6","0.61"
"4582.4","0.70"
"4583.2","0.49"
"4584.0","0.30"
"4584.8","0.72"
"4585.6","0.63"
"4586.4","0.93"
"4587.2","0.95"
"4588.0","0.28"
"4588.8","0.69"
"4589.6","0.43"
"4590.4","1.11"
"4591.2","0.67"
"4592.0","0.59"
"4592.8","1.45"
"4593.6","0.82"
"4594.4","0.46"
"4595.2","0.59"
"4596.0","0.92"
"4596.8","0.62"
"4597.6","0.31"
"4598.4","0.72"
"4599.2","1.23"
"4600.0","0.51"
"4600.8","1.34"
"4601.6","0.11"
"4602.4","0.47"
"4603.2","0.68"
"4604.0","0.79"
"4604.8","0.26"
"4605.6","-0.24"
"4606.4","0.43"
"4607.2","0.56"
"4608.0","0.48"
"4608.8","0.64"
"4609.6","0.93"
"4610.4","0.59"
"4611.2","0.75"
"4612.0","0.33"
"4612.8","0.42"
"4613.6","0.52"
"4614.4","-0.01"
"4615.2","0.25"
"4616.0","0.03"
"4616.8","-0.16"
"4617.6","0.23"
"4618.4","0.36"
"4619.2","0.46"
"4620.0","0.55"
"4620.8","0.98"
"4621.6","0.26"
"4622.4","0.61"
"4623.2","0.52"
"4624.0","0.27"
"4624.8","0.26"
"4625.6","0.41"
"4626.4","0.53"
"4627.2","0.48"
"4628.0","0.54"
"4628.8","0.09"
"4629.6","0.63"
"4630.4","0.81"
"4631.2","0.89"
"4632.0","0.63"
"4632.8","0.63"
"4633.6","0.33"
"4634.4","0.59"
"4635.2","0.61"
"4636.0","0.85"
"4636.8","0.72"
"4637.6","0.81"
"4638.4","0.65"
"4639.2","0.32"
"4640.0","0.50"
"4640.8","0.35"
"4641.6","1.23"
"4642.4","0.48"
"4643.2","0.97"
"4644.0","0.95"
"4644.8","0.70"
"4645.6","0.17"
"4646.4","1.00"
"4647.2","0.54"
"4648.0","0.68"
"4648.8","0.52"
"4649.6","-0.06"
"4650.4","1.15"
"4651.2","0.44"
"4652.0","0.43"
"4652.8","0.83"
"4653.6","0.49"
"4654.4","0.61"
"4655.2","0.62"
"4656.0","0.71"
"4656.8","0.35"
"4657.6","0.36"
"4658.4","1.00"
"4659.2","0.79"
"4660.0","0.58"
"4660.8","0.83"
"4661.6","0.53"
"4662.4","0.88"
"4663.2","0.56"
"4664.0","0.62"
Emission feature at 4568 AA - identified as H-gamma 4340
